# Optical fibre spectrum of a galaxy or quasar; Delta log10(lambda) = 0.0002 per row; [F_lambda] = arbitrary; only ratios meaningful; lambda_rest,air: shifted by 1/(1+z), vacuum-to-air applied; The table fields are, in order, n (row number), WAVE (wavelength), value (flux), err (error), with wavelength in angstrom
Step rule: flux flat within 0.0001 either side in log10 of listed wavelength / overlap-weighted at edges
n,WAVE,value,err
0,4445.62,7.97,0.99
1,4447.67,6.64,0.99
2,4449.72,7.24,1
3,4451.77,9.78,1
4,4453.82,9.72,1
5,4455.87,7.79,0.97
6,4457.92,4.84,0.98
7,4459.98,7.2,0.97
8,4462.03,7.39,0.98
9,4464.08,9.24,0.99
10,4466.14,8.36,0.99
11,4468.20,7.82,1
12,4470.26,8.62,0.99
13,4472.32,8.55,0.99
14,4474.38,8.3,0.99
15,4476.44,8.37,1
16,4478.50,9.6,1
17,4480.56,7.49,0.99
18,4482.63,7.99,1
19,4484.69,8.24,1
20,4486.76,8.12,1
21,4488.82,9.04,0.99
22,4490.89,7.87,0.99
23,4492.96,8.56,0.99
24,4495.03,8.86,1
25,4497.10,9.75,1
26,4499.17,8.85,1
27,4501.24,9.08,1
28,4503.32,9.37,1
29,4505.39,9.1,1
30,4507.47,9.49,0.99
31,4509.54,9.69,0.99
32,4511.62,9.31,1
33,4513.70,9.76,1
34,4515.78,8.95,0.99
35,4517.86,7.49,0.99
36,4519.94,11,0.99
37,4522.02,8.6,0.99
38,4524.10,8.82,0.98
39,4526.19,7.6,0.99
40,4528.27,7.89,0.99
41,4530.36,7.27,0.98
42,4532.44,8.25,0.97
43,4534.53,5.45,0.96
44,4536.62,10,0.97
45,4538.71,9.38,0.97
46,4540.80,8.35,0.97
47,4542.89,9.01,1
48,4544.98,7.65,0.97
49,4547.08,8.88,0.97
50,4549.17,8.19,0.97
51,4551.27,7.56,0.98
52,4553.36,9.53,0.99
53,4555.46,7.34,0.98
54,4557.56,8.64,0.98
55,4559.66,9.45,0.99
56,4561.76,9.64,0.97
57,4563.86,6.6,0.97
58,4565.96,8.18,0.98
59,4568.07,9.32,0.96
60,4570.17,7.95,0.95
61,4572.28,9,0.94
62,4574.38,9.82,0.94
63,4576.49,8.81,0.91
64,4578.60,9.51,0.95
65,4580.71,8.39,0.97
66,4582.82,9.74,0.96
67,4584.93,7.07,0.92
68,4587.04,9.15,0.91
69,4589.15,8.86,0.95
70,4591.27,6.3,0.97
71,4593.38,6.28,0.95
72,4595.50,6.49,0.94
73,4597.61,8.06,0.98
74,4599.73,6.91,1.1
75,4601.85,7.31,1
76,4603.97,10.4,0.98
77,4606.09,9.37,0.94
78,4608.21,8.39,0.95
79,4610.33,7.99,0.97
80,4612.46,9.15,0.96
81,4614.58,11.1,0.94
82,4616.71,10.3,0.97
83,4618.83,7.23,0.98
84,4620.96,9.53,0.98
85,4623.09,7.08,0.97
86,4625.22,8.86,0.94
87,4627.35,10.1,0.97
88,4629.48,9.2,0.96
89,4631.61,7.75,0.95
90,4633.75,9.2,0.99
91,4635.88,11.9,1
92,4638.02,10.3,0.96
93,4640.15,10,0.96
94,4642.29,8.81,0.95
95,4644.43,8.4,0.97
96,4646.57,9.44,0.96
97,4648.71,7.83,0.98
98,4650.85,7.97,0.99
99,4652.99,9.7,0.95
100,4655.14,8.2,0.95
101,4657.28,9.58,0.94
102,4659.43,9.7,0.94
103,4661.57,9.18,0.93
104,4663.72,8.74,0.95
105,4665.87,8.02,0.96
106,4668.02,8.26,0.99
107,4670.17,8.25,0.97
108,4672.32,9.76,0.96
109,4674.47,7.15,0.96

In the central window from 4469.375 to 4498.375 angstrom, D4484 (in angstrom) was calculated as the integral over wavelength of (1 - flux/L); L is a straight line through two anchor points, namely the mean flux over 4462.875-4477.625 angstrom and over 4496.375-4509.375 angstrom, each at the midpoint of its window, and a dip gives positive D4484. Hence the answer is 0.9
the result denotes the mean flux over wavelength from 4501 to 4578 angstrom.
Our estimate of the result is 8.66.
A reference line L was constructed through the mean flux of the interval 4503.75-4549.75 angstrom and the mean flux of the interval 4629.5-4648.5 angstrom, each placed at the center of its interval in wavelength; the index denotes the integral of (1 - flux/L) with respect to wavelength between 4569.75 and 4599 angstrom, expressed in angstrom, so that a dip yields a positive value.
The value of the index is 2.6 angstrom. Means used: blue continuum 8.66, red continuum 9.38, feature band 8.24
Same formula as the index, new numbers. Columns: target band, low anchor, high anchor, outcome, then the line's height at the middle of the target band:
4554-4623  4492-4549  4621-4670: 3.0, 8.89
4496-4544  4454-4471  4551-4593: -3.8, 8.15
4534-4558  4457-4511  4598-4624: 0.6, 8.59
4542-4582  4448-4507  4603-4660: 0.9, 8.81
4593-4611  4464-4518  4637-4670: 1.8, 8.87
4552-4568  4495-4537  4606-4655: 0.7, 8.89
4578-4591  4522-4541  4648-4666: -0.3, 8.42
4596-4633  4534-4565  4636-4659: 0.8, 8.91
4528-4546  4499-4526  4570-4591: 1.7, 9.01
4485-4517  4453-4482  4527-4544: -3.5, 8.14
